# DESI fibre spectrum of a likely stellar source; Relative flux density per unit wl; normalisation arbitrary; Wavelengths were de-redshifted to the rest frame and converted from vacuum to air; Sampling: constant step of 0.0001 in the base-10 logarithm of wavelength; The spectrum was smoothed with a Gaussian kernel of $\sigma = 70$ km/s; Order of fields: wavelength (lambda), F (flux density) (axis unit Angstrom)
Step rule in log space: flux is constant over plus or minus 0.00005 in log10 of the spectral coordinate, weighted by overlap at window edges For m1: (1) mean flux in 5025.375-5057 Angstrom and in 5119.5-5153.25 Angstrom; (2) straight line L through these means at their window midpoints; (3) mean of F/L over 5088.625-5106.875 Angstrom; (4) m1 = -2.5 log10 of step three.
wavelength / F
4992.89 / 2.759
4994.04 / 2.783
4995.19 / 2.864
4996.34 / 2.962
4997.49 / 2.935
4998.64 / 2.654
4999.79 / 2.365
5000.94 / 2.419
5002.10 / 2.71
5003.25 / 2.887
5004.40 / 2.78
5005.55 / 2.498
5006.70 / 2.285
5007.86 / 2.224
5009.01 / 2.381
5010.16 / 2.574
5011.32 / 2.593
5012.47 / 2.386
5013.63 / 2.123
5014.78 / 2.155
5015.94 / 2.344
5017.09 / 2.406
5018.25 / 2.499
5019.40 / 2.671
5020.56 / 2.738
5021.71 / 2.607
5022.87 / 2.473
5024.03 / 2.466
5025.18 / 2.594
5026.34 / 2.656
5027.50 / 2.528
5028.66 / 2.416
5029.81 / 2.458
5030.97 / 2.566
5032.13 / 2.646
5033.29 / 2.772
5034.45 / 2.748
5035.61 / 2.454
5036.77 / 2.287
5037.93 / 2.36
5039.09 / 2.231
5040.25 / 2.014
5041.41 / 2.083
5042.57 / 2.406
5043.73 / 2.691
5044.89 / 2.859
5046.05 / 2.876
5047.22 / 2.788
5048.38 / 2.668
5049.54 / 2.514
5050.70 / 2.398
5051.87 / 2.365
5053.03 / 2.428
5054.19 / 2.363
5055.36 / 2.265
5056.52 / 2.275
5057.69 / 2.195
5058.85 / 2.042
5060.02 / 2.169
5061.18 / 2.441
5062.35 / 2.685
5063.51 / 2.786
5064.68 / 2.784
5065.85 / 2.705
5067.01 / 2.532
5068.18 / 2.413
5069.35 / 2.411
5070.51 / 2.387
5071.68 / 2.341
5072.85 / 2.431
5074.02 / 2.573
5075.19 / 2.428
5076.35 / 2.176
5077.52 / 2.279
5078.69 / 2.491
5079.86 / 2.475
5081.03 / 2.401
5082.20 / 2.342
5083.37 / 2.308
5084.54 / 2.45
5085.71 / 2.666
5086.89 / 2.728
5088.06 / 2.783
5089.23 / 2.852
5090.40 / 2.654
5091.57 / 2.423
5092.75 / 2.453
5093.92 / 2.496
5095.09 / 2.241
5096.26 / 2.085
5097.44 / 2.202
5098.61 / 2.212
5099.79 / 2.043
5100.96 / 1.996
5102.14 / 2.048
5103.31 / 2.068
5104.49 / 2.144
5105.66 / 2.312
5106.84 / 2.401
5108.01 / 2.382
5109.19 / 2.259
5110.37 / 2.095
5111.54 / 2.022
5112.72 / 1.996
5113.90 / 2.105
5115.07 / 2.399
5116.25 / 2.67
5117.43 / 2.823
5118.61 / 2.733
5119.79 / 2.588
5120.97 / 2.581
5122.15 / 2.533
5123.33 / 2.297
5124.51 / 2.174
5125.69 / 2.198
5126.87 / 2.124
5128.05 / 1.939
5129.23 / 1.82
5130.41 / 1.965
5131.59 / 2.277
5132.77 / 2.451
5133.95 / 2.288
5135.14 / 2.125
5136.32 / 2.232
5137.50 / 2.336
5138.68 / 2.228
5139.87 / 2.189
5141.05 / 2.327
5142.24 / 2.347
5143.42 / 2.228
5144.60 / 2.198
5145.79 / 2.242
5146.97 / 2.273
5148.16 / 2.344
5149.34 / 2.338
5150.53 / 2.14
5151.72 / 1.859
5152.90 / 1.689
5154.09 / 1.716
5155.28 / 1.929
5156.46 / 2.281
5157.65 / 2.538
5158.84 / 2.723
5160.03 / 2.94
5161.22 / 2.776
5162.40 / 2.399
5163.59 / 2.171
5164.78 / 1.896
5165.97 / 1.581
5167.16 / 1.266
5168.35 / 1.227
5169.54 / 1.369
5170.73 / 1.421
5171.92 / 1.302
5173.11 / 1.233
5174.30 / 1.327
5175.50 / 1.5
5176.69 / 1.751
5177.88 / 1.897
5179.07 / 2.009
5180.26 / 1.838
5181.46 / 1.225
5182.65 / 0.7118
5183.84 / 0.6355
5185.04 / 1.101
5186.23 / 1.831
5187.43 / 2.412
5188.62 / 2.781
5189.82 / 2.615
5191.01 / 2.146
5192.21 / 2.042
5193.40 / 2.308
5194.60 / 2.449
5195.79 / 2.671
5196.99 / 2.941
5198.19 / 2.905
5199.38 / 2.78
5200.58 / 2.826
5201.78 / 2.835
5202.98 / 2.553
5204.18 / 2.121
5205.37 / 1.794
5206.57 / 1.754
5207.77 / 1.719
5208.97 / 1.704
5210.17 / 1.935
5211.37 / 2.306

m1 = 0.020 mag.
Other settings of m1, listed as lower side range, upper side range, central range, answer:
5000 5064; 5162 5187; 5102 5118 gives -0.17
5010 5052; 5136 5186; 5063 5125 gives -0.09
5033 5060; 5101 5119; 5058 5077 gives -0.03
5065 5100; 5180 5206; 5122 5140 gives 0.06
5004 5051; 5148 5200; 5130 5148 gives -0.08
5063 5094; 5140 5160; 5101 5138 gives 0.04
